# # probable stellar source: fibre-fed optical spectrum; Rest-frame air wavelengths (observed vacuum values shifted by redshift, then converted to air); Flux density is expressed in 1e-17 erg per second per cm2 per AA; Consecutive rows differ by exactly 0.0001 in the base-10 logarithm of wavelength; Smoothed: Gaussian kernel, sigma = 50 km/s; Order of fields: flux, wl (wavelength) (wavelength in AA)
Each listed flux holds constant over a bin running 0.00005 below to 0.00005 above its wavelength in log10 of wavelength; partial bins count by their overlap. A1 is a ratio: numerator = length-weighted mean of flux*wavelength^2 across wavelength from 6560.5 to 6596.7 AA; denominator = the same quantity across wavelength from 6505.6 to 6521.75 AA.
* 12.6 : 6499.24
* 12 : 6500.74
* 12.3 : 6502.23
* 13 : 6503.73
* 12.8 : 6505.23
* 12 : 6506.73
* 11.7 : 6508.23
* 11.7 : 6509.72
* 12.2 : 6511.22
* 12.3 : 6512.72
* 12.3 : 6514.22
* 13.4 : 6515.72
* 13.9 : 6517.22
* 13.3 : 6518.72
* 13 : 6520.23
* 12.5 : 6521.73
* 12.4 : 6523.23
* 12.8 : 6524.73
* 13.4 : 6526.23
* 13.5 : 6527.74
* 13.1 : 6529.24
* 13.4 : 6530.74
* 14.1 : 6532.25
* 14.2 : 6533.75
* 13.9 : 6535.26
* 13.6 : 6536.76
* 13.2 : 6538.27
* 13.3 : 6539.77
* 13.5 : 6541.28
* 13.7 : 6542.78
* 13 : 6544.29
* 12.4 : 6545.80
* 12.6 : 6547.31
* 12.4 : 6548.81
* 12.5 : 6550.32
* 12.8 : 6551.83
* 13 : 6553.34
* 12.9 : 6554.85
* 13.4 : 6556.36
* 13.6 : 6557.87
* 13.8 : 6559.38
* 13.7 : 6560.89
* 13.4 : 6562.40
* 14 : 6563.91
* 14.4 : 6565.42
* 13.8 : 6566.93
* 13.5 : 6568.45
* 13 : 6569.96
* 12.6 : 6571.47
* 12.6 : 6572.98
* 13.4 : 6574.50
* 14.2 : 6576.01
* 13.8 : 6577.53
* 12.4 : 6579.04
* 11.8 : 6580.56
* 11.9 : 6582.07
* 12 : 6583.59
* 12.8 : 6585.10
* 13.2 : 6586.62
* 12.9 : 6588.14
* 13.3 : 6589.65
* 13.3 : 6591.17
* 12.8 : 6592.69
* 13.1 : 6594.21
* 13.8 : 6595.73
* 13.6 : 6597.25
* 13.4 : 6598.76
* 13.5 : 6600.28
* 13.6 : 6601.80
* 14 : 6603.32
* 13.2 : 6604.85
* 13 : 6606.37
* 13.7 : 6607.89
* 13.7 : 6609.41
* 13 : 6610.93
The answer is 1.1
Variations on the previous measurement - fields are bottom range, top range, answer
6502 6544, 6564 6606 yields 1.03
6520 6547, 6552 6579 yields 1.02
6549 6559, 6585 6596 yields 1.02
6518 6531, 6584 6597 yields 1.03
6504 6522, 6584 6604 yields 1.08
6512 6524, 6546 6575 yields 1.04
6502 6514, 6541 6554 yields 1.06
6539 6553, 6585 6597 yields 1.03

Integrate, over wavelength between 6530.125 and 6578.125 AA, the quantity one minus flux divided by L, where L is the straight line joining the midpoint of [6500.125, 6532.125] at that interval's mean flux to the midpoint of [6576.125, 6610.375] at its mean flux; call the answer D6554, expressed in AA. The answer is -1.6 AA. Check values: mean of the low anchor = 12.7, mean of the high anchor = 13.1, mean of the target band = 13.4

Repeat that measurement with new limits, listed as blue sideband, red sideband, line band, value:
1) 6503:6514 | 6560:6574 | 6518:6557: -1.0 AA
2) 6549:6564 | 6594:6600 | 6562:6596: 0.7 AA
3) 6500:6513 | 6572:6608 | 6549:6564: -0.6 AA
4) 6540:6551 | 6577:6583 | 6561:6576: -1.1 AA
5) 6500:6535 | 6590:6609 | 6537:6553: 0.1 AA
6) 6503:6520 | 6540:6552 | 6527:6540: -0.8 AA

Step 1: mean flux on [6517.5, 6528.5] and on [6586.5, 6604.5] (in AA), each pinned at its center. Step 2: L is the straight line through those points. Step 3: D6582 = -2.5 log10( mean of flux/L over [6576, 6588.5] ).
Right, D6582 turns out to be 0.052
